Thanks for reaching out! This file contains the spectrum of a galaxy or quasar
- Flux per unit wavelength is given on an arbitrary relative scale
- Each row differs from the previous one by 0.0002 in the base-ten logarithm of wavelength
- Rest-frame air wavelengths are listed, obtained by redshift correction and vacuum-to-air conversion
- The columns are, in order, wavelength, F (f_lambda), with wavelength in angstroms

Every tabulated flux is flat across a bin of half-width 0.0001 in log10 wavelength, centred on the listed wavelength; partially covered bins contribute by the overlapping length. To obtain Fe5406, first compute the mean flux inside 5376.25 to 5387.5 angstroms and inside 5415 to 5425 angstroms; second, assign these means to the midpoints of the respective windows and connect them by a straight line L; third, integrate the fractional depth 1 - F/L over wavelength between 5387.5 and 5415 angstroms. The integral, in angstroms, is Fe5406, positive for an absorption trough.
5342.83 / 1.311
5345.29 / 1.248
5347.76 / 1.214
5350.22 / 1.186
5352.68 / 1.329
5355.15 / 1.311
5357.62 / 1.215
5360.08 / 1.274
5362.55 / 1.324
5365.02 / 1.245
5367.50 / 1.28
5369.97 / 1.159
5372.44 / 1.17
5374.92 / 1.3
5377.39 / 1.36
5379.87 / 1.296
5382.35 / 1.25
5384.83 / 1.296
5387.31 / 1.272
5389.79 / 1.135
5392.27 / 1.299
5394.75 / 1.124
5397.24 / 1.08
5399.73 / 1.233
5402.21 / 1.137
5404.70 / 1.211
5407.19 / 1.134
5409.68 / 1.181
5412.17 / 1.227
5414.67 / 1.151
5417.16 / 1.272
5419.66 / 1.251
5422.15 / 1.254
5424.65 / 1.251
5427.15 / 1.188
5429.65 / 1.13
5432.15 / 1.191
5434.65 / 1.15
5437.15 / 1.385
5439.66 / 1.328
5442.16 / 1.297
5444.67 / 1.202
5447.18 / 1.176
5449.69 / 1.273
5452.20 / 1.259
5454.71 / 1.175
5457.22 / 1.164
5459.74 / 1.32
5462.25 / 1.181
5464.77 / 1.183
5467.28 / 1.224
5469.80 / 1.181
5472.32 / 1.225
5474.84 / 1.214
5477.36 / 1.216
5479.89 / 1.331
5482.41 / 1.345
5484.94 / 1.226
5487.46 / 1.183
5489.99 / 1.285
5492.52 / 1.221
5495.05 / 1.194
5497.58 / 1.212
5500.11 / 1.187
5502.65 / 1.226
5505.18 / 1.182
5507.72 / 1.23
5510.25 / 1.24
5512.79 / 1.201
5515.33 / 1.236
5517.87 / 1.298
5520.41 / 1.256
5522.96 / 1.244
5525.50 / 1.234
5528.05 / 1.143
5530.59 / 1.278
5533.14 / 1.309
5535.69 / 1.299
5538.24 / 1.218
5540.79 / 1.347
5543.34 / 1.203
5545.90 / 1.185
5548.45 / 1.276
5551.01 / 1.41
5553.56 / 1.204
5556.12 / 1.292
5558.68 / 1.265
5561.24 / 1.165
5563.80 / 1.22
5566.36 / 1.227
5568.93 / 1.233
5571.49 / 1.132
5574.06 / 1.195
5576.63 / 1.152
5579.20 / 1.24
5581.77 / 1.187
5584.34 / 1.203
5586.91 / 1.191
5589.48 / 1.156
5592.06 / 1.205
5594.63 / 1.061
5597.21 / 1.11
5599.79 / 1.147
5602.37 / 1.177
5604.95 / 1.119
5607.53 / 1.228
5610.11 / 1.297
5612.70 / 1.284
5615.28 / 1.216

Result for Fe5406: 2.0 angstroms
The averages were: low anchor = 1.3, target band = 1.18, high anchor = 1.25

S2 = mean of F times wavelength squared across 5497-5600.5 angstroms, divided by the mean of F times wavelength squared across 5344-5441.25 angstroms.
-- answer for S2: 1.0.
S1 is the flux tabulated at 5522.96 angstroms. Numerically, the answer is 1.244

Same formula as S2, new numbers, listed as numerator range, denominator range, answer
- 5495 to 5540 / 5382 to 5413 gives 1.08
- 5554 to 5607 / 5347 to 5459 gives 1.03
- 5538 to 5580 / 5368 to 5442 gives 1.07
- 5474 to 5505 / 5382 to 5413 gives 1.07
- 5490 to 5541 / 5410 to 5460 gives 1.04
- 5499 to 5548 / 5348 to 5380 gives 1.04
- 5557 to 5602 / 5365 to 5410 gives 1.04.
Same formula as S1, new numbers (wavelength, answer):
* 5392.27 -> 1.299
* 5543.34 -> 1.203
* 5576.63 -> 1.152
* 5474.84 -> 1.214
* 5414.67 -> 1.151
